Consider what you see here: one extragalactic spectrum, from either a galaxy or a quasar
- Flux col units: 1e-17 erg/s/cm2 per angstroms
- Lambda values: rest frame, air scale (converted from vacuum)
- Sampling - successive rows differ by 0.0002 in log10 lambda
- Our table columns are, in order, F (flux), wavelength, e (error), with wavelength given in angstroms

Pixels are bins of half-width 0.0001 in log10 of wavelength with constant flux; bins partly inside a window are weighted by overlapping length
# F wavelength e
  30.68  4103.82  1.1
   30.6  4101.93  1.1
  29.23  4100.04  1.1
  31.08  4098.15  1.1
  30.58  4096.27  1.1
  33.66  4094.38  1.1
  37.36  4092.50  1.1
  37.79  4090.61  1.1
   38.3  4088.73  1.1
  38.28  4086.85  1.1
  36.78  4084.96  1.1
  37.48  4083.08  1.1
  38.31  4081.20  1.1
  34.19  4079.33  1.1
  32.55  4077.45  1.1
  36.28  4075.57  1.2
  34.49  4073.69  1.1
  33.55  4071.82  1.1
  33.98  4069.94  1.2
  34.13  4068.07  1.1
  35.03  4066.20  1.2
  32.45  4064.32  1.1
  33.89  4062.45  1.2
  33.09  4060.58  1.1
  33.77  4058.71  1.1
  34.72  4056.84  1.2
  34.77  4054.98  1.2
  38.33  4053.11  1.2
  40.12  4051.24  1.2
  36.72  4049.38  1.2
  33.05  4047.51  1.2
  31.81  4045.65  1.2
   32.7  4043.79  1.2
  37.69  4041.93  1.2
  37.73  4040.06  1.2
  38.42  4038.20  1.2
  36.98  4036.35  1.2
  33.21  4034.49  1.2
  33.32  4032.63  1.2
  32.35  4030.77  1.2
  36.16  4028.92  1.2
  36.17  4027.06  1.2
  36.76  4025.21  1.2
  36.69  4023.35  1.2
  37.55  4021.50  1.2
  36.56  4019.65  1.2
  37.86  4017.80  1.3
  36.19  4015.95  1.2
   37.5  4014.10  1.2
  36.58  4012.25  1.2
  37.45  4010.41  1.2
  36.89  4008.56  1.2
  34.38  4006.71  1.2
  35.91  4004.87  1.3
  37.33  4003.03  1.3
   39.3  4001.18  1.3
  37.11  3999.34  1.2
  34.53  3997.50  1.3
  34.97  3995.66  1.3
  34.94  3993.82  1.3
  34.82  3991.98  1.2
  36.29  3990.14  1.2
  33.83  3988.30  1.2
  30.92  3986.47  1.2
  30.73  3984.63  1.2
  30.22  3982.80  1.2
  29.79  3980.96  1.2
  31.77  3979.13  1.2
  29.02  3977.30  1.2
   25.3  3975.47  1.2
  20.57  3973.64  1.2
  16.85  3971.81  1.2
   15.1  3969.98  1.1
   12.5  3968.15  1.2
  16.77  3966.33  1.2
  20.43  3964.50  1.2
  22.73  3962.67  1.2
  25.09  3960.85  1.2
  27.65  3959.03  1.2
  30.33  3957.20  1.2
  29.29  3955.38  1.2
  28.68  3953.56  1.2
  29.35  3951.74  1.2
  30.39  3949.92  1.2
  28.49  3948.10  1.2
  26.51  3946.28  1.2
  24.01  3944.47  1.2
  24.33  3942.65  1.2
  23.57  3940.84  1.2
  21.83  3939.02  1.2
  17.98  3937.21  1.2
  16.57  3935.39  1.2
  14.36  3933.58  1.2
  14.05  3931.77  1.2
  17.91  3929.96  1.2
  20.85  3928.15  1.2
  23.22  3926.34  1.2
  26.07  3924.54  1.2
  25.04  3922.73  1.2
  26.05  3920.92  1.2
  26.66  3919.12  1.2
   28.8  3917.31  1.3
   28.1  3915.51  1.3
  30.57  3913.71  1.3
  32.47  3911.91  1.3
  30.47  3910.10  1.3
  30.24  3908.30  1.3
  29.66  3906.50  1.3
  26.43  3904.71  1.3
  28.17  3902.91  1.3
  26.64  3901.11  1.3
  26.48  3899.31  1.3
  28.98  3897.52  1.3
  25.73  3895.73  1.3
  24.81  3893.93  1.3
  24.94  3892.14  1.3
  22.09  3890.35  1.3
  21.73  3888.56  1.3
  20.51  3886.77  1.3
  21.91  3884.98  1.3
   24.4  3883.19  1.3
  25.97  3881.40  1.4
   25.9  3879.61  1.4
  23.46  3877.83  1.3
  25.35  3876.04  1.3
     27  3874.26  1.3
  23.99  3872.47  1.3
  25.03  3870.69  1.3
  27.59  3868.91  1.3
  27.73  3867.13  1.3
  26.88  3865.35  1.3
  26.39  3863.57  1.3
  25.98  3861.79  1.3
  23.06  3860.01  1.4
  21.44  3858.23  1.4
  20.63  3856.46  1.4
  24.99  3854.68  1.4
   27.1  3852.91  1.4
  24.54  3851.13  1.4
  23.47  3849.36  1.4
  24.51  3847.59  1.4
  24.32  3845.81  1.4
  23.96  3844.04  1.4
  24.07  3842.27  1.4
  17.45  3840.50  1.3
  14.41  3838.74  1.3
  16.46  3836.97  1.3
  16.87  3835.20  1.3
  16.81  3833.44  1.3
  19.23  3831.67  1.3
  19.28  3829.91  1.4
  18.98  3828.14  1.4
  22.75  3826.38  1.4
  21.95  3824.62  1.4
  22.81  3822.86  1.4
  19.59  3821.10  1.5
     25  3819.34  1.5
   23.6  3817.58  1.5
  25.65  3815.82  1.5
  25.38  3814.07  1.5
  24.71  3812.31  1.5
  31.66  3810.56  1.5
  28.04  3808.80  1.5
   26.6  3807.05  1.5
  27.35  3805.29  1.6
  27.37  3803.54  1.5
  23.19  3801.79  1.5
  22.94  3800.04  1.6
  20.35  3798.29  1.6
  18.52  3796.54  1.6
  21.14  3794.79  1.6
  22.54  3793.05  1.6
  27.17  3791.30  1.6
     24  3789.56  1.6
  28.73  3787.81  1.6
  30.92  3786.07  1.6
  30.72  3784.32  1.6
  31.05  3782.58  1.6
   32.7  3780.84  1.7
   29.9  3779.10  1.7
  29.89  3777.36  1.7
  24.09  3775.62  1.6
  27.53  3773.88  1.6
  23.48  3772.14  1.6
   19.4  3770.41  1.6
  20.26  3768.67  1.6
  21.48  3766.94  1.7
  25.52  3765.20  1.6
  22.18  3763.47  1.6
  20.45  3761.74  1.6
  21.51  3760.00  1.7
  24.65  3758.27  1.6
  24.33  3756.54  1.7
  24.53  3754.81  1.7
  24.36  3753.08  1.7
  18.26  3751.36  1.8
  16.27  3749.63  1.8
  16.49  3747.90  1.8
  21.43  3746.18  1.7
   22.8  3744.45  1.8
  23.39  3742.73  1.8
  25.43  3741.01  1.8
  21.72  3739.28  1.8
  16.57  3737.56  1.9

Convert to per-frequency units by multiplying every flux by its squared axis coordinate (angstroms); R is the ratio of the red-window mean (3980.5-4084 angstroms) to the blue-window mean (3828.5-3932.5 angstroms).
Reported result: 1.57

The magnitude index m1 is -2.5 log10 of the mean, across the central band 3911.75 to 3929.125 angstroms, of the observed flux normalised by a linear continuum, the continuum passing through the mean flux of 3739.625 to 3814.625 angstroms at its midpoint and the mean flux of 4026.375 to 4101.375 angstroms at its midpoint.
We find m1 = 0.12 mag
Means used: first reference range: 24.5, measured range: 26.5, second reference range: 35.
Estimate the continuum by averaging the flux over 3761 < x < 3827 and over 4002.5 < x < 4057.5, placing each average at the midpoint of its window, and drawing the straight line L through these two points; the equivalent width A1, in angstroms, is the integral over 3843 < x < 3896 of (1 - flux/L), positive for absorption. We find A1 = 7.51 angstroms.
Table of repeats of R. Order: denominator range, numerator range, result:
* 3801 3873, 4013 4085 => 1.68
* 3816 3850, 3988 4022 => 1.90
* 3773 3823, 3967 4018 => 1.35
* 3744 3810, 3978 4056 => 1.64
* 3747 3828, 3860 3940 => 1.08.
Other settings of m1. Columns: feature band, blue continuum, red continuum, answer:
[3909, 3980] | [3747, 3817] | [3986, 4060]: 0.31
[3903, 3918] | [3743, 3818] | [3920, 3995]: -0.19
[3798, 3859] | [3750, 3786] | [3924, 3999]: 0.10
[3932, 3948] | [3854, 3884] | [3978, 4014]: 0.39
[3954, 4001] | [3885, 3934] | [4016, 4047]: 0.12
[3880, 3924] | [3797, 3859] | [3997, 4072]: 0.04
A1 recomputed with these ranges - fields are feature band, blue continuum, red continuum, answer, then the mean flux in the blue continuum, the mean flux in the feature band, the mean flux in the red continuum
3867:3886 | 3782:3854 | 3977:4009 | 1.30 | 23.5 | 25.2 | 34.1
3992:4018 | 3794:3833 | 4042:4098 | -3.45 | 23.4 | 36.4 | 35.1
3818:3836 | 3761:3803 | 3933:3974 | 2.94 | 25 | 20.4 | 22.8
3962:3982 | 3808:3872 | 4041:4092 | 5.52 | 23.1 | 21.9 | 35.4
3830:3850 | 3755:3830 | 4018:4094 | 4.96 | 24.7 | 20.1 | 35.6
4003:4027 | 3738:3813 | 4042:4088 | -2.50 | 24.4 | 36.7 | 35.1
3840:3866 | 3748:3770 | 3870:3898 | -0.25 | 21.7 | 24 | 24.4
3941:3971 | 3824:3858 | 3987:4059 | 5.88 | 21.2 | 24.4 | 35.9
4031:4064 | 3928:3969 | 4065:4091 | -2.57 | 22.8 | 35.2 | 35.7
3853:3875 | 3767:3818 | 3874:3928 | 0.78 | 25.8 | 25.1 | 26.2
